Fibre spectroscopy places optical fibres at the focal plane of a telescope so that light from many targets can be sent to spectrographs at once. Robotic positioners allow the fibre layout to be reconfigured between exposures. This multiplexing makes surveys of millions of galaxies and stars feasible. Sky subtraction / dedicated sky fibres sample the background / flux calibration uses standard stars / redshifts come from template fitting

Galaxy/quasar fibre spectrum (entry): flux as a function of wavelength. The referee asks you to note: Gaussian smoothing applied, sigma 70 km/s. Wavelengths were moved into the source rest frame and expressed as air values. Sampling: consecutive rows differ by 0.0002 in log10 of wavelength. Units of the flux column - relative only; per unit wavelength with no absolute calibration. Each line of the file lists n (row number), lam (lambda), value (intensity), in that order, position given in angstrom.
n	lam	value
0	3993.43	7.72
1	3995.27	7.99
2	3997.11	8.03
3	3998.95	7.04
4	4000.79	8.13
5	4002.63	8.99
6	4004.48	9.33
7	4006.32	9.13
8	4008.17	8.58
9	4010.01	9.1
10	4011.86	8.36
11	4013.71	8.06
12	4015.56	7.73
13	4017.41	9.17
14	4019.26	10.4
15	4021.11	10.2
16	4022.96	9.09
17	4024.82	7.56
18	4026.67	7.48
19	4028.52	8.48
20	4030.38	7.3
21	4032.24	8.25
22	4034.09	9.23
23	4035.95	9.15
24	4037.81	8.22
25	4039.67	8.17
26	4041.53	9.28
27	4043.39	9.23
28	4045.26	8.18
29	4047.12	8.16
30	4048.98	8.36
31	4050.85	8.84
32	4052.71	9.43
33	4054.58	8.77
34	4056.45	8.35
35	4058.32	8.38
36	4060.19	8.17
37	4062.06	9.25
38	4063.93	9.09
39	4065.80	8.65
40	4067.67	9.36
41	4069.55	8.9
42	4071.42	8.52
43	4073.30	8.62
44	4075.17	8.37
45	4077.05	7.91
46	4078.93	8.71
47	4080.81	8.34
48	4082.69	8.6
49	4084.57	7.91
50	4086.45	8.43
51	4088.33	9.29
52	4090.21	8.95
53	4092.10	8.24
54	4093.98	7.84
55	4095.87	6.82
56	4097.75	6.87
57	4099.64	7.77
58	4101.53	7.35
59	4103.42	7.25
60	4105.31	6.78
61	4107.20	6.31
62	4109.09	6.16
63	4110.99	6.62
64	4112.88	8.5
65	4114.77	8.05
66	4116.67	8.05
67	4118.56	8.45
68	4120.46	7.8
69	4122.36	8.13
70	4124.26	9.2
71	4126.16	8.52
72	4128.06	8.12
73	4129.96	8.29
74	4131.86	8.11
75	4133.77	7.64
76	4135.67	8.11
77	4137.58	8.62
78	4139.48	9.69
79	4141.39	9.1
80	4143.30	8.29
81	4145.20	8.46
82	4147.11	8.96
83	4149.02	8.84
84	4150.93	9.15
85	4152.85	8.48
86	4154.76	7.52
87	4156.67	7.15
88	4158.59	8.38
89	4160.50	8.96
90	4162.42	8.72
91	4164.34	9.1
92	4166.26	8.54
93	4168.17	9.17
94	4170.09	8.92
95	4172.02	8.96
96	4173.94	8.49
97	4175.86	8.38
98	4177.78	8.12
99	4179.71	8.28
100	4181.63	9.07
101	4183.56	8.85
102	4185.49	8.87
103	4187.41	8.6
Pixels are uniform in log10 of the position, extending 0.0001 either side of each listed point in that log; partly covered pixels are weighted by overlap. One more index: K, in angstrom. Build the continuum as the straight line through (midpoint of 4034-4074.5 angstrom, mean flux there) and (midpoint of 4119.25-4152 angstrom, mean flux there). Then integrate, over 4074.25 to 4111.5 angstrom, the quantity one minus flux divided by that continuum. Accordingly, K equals 3.9 angstrom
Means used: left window 8.73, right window 8.53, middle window 7.74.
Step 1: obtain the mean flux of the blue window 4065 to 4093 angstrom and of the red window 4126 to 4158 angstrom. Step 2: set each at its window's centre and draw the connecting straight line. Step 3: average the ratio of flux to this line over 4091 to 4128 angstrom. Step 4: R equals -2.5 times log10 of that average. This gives 0.12 mag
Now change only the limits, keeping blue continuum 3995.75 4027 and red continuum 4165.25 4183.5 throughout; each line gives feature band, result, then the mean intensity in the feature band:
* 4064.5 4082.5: 0.00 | 8.61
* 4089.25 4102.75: 0.13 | 7.68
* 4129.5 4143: 0.02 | 8.5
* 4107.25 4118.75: 0.16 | 7.48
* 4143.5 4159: 0.04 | 8.36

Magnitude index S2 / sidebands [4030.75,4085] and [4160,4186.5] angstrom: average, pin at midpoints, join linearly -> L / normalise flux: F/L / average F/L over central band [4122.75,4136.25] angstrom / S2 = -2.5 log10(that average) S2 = 0.05 mag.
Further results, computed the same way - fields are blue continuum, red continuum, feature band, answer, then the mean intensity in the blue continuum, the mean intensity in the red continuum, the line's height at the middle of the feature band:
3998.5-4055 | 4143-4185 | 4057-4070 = -0.02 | 8.64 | 8.59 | 8.63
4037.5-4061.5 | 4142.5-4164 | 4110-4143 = 0.03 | 8.6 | 8.47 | 8.5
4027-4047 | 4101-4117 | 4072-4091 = -0.11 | 8.5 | 7.2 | 7.69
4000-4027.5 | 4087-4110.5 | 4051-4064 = -0.09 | 8.76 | 7.47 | 8.09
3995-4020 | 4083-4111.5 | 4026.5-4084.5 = -0.07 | 8.58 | 7.54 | 8.02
